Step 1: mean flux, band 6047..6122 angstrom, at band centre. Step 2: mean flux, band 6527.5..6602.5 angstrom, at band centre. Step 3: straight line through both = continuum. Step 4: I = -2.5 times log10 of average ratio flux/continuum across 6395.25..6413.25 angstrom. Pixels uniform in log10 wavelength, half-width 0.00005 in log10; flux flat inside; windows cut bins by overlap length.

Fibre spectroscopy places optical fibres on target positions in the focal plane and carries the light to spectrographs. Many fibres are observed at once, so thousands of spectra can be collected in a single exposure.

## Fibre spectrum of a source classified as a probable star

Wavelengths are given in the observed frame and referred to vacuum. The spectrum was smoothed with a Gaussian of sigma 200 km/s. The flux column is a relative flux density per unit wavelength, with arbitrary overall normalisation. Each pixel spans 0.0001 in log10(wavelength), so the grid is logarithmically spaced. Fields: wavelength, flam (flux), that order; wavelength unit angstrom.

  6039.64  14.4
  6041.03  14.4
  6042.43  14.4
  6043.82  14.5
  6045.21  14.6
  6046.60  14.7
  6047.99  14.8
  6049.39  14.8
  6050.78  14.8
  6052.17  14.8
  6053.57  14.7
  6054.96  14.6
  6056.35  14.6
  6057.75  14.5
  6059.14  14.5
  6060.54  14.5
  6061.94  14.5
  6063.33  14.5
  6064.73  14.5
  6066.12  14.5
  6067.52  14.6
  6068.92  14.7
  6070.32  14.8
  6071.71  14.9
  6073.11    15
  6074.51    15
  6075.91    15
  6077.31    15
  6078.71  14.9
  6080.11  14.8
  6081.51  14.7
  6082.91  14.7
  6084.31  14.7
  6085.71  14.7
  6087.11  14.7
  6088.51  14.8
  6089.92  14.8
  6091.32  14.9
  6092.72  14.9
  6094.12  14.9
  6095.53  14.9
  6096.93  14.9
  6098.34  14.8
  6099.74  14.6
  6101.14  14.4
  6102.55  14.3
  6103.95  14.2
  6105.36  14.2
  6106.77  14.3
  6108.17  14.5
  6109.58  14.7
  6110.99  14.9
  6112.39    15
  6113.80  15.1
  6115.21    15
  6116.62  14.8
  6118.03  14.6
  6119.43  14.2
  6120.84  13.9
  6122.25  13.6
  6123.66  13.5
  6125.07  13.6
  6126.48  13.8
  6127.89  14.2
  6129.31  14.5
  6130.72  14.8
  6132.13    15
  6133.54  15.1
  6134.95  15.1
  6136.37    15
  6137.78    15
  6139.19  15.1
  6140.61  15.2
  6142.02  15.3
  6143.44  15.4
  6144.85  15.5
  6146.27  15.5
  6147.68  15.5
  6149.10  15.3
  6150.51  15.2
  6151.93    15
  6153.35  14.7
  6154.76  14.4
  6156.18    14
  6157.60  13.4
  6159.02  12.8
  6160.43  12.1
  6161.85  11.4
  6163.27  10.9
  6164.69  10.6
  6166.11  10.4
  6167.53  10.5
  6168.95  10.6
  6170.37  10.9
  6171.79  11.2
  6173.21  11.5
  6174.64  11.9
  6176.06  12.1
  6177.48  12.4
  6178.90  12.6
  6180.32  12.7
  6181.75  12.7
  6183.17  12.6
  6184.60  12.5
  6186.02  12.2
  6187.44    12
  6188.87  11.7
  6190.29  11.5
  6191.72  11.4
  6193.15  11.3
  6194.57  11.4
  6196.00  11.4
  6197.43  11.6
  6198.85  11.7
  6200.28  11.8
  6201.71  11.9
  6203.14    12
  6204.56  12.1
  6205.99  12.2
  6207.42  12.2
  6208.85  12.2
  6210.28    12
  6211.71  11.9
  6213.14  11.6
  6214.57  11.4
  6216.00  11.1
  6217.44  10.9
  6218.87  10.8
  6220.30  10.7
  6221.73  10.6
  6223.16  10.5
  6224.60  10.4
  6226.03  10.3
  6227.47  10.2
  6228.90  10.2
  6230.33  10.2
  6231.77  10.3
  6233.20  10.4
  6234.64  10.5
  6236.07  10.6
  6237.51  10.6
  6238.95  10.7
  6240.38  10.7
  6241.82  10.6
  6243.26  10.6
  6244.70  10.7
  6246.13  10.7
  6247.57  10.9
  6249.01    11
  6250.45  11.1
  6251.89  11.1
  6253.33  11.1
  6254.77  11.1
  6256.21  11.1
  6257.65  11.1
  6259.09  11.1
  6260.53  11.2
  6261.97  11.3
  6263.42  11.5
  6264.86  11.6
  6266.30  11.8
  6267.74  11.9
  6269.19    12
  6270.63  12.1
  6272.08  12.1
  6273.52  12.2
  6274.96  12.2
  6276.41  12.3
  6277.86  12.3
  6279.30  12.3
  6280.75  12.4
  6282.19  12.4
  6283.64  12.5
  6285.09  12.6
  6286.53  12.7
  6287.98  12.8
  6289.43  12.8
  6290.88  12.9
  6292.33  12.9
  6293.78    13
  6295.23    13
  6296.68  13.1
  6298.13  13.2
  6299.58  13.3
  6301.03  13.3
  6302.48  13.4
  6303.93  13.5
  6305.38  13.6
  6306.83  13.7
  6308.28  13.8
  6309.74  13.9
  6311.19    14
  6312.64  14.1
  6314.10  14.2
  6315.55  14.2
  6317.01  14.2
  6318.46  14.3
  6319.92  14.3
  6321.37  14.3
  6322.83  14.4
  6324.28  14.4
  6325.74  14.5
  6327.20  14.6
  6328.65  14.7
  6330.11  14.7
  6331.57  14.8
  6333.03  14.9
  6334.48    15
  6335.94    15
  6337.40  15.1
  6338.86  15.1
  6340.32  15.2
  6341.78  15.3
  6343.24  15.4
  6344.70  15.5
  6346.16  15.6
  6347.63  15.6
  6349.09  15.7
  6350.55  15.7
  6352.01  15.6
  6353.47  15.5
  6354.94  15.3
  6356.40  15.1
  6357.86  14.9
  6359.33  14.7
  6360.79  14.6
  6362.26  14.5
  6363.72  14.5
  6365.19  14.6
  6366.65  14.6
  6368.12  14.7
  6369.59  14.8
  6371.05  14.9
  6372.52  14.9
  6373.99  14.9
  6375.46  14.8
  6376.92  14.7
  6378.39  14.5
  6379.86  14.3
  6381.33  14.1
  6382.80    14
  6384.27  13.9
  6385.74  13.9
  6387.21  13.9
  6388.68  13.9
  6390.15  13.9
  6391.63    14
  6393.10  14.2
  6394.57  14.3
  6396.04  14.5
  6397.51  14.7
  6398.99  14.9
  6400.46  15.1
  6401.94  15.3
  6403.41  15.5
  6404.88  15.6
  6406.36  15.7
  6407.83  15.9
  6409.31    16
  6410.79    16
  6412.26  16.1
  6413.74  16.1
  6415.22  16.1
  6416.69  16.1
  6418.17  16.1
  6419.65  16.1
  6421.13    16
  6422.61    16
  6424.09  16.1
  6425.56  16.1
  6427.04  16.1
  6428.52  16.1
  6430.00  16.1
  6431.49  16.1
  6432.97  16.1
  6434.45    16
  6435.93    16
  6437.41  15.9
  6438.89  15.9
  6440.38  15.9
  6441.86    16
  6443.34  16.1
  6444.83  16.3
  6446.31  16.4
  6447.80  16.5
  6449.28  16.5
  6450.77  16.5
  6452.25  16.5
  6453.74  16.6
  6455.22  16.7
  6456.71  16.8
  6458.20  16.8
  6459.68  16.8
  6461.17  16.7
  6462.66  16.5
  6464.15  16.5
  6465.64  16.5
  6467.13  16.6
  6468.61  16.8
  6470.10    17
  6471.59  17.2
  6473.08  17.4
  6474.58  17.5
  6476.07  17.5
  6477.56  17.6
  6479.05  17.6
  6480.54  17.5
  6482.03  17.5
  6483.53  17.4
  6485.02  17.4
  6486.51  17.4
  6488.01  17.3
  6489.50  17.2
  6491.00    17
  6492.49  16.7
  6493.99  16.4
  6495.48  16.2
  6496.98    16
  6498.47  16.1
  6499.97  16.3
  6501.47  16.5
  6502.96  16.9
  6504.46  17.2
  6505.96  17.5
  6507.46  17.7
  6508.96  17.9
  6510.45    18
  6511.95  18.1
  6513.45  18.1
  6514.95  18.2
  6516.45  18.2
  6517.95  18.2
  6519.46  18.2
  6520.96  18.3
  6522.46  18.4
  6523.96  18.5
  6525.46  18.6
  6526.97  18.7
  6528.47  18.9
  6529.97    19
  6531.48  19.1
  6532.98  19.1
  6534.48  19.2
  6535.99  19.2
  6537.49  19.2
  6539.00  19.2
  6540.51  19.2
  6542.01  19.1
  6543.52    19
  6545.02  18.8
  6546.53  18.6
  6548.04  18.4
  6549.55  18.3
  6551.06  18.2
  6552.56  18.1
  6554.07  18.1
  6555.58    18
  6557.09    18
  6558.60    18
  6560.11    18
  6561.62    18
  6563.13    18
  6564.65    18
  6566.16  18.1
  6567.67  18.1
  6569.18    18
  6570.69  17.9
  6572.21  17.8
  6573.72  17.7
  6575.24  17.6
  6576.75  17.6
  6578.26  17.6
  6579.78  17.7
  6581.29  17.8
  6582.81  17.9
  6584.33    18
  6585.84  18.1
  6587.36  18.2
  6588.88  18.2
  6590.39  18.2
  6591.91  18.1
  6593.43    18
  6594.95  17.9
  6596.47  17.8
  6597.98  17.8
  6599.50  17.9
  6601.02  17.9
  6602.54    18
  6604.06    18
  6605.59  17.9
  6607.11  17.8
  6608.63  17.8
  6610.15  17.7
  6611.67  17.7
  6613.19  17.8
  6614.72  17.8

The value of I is 0.11 mag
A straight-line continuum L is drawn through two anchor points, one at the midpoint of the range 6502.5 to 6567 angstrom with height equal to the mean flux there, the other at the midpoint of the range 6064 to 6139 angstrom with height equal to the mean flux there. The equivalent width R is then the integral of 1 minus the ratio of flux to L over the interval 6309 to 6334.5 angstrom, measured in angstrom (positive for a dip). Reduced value 3.3 angstrom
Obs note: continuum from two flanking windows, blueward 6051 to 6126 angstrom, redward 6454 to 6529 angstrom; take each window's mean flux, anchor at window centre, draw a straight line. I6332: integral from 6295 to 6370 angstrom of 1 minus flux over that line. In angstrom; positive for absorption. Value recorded 7.9 angstrom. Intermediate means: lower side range 14.6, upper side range 17.3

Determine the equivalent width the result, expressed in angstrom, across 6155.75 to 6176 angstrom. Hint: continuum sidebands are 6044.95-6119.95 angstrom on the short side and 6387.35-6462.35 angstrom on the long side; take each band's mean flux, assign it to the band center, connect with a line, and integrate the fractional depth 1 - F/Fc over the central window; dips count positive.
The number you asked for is 4.6 angstrom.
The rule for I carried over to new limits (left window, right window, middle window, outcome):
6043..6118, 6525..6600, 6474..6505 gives 0.046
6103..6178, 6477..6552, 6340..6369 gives 0.073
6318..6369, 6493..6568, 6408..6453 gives 0.019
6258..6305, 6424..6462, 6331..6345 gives -0.101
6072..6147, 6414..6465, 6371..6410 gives 0.096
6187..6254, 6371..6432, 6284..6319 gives -0.040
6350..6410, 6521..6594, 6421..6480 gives -0.023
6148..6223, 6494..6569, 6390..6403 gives 0.083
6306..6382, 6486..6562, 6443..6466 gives 0.013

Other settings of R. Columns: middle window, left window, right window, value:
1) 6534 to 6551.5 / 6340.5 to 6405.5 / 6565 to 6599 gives -1.6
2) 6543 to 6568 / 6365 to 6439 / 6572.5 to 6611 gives -1.2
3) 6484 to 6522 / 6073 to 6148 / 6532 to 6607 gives 0.8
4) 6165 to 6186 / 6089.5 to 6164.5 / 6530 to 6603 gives 4.4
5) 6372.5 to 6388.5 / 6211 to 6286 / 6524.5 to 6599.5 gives -0.1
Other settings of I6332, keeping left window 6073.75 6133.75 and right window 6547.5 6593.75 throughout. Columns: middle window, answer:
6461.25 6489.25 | 0.2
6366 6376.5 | 1.1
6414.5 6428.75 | 0.7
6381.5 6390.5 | 1.5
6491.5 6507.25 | 0.8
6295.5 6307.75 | 2.0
